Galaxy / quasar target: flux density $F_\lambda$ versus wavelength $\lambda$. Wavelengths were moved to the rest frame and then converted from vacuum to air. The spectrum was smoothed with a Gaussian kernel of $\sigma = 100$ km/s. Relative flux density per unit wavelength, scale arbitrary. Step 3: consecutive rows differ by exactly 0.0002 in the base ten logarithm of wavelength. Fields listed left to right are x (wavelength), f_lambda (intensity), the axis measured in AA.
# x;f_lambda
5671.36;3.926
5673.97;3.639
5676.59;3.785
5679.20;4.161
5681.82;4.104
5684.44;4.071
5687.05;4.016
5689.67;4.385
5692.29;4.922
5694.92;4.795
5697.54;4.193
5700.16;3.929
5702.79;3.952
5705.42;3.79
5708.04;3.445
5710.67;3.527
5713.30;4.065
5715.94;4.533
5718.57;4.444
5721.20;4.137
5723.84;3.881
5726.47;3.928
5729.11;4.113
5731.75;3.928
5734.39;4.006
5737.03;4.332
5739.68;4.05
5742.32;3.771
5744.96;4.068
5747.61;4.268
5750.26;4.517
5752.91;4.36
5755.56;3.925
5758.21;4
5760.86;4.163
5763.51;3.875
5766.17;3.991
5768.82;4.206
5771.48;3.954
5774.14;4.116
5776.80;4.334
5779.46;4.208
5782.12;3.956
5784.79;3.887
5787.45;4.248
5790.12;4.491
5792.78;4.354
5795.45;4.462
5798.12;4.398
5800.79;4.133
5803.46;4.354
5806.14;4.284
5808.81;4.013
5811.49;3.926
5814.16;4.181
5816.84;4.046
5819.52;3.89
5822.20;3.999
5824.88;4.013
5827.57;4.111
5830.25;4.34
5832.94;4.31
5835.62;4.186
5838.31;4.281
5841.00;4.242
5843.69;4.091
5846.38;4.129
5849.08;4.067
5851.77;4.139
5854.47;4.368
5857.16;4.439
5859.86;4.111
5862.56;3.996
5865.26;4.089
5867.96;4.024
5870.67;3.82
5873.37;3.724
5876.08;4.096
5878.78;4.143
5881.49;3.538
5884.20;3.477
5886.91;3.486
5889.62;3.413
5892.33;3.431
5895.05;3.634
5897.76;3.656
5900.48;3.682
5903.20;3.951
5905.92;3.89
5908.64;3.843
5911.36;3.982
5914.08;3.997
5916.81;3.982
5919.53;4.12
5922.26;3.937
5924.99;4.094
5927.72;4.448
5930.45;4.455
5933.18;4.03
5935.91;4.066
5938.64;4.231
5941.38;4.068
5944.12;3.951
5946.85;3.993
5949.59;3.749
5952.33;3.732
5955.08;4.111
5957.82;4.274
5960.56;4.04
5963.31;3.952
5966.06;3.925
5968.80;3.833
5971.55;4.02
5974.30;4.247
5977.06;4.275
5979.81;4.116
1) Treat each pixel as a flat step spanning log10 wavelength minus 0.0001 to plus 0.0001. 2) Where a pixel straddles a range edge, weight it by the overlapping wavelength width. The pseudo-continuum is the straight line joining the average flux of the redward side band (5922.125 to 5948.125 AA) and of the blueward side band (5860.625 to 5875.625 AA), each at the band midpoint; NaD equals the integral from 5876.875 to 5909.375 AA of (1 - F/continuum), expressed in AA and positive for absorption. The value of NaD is 2.7 AA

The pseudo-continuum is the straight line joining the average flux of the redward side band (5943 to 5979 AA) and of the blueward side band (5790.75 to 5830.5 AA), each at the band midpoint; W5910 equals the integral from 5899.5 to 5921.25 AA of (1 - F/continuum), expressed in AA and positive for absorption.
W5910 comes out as 0.7 AA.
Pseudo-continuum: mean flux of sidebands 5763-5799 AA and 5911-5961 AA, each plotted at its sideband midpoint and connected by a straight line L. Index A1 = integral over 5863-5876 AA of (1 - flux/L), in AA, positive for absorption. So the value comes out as 0.6 AA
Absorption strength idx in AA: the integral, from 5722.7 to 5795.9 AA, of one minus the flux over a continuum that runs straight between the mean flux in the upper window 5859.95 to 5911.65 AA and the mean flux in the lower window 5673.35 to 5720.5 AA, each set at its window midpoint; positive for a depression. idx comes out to -2.2 AA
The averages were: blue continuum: 4.1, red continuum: 3.79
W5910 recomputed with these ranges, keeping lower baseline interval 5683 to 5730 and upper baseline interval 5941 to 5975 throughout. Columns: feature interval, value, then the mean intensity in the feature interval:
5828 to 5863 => -1.4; 4.21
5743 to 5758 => -0.4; 4.19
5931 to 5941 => -0.3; 4.13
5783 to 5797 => -0.7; 4.28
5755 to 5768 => 0.3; 4.01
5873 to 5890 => 1.3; 3.71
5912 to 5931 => -0.6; 4.13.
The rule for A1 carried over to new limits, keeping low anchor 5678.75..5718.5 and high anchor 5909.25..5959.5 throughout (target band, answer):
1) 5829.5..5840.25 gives -0.5 AA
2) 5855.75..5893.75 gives 2.2 AA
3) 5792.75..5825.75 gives -0.4 AA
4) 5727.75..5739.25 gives 0.1 AA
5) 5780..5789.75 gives 0.0 AA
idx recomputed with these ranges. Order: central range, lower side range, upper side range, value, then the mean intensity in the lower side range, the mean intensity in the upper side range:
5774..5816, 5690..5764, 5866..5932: -2.0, 4.11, 3.87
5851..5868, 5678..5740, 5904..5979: -0.5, 4.11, 4.05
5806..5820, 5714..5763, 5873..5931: -0.1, 4.13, 3.86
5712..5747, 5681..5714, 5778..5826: 0.1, 4.09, 4.16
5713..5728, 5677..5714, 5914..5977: -0.3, 4.09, 4.06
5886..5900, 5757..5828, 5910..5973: 1.8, 4.13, 4.04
